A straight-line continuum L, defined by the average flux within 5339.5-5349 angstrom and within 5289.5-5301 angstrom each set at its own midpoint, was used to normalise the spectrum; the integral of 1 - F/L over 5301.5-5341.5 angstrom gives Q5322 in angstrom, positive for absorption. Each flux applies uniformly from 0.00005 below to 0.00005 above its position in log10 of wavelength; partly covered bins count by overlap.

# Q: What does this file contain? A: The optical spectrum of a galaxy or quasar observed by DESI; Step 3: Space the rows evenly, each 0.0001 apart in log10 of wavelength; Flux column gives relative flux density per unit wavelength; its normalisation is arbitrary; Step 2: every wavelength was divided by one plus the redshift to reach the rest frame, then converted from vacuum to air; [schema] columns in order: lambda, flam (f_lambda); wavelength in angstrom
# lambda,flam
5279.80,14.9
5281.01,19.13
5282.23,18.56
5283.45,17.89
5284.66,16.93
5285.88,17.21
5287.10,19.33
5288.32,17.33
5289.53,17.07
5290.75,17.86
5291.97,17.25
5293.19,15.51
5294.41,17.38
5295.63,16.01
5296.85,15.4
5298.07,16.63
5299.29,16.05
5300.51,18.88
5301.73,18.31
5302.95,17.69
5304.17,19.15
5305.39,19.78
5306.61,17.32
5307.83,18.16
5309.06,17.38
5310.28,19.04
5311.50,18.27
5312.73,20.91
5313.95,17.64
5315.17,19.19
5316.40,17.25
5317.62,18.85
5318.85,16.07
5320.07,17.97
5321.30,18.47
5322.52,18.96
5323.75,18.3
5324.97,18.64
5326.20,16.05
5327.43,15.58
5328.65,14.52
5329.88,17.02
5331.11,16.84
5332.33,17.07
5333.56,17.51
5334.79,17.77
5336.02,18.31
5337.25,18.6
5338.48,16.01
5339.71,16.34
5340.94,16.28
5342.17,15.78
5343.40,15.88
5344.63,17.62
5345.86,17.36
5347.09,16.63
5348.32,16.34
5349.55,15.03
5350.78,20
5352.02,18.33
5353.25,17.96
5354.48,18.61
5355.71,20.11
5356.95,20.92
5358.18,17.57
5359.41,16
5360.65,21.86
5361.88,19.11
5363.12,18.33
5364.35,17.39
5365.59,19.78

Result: -2.6 angstrom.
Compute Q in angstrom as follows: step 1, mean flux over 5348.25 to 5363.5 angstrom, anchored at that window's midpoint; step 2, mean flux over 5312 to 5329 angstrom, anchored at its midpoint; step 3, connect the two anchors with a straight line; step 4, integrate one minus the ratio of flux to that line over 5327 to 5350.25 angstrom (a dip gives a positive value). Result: 1.9 angstrom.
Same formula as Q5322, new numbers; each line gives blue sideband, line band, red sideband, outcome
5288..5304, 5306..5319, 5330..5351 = -0.93 angstrom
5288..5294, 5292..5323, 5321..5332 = -1.40 angstrom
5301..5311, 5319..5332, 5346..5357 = 0.74 angstrom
